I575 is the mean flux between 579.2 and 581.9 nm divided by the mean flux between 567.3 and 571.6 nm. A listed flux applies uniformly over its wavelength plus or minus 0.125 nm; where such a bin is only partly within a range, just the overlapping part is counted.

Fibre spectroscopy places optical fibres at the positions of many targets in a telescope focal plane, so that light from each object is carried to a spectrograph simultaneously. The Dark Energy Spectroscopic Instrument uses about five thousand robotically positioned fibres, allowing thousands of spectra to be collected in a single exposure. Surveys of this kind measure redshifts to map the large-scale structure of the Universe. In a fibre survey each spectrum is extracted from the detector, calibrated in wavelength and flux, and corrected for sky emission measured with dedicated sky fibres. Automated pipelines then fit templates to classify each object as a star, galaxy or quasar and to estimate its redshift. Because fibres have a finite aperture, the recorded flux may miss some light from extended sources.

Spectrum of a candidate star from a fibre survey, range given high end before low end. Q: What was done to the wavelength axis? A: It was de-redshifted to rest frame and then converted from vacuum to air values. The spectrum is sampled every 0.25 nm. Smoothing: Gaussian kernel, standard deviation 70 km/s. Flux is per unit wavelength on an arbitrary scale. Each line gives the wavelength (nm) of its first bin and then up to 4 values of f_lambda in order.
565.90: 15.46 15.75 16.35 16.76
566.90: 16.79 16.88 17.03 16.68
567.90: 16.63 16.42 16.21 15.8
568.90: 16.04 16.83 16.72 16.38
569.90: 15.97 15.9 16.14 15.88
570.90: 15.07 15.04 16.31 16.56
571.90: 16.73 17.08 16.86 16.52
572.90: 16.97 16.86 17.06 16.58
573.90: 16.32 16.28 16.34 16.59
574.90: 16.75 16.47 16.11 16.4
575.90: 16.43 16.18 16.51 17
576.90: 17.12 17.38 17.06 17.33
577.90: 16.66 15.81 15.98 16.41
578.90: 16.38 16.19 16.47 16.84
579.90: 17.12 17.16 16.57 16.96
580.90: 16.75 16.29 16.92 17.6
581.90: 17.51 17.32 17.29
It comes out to 1.04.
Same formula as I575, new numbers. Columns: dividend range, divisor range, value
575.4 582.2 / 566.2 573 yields 1.02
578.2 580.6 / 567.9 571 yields 1.03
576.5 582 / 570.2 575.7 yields 1.02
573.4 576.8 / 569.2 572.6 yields 1.02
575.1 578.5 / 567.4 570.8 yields 1.02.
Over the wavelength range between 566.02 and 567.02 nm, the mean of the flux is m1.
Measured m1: 16.4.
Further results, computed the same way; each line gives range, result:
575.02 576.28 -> 16.3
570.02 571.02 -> 15.8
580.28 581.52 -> 16.7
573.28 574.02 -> 16.7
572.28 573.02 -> 16.8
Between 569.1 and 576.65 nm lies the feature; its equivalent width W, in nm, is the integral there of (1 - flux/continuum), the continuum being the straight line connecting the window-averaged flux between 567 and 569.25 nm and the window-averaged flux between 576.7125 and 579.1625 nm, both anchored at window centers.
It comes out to 0.08 nm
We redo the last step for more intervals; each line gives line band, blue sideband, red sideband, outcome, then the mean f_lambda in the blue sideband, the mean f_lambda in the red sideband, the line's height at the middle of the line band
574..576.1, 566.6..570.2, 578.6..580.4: 0.022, 16.5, 16.7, 16.6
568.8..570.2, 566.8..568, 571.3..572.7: 0.035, 16.8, 16.7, 16.8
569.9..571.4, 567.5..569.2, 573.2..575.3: 0.068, 16.4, 16.6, 16.4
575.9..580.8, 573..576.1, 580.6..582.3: 0.037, 16.5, 17.1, 16.8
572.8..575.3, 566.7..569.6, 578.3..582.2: 0.007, 16.5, 16.8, 16.7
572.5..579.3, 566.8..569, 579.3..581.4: 0.041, 16.5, 16.8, 16.7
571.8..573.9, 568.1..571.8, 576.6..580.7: -0.065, 16.1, 16.7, 16.3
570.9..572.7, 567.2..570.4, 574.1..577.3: 0.014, 16.4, 16.6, 16.5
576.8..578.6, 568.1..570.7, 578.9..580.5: -0.015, 16.2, 16.7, 16.6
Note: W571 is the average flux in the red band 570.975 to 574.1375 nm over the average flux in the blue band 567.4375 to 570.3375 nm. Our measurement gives 1.01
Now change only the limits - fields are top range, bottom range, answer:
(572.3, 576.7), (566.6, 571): 1.01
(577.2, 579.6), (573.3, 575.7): 1.00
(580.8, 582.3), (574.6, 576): 1.04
